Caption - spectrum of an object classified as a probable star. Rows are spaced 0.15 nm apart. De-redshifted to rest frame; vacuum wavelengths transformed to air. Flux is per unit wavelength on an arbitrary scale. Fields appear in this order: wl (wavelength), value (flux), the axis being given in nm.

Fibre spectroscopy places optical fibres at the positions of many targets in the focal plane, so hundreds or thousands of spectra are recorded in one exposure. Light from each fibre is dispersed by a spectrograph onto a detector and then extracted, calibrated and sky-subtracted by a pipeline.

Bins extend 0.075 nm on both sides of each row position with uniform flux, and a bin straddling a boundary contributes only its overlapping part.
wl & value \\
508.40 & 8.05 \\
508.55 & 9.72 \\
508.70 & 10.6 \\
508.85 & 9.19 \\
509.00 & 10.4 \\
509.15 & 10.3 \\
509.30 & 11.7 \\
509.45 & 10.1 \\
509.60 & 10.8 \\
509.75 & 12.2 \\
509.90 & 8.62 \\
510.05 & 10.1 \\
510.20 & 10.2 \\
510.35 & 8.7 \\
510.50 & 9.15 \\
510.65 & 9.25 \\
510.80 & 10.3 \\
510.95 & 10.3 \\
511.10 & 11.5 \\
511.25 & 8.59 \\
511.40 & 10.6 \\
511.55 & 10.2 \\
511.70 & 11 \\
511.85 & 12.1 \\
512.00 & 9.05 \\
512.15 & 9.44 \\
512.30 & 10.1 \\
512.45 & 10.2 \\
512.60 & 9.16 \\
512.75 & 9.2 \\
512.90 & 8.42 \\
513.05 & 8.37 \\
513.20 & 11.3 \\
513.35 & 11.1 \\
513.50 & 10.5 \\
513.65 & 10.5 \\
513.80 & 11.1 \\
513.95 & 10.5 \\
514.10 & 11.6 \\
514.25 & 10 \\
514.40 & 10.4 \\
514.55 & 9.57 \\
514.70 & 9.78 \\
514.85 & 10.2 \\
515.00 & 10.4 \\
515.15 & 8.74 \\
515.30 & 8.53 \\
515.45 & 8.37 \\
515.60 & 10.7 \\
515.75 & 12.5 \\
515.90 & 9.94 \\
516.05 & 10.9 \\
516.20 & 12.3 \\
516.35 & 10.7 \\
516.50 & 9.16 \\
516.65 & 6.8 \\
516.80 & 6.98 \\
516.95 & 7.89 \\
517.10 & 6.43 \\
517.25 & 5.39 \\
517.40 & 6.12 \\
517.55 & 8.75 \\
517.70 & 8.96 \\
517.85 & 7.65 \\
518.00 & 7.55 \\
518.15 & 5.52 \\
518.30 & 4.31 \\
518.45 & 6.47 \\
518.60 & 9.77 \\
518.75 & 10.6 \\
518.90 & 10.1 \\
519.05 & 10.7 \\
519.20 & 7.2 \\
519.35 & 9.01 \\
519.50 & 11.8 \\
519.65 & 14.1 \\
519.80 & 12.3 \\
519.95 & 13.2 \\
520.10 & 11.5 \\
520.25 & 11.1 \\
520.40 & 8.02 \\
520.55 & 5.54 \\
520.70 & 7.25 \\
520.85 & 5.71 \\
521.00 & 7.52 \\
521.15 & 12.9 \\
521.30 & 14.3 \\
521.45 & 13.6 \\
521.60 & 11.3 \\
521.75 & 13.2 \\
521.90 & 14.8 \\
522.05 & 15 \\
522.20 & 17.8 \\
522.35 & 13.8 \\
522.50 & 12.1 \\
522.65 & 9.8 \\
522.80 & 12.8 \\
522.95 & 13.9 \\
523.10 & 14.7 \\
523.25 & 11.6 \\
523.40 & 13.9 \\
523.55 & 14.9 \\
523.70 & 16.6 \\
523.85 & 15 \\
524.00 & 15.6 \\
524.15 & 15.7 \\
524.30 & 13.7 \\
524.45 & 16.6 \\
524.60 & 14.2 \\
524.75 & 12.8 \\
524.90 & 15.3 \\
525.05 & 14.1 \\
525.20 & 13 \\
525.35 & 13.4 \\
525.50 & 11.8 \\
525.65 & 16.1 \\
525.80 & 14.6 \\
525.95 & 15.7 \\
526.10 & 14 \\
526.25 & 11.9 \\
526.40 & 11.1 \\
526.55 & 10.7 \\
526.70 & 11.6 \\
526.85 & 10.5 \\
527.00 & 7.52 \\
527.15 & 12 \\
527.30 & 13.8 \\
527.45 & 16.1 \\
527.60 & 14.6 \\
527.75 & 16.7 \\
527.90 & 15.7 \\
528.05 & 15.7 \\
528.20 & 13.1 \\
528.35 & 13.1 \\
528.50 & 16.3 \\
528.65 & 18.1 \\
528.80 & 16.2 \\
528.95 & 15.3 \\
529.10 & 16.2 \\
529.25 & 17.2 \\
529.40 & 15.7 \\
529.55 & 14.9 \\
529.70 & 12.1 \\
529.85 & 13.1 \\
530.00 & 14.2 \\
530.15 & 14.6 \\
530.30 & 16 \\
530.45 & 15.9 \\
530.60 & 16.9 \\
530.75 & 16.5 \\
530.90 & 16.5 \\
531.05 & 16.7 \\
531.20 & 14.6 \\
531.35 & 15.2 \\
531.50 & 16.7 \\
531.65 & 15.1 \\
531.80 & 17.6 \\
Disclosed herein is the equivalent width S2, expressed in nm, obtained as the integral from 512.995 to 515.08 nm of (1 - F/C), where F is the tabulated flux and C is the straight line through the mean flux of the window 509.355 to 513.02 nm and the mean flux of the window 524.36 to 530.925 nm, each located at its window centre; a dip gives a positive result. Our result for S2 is 0.062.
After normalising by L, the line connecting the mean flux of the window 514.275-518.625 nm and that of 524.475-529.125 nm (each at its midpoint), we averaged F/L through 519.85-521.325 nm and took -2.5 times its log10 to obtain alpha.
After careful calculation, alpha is 0.12 mag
